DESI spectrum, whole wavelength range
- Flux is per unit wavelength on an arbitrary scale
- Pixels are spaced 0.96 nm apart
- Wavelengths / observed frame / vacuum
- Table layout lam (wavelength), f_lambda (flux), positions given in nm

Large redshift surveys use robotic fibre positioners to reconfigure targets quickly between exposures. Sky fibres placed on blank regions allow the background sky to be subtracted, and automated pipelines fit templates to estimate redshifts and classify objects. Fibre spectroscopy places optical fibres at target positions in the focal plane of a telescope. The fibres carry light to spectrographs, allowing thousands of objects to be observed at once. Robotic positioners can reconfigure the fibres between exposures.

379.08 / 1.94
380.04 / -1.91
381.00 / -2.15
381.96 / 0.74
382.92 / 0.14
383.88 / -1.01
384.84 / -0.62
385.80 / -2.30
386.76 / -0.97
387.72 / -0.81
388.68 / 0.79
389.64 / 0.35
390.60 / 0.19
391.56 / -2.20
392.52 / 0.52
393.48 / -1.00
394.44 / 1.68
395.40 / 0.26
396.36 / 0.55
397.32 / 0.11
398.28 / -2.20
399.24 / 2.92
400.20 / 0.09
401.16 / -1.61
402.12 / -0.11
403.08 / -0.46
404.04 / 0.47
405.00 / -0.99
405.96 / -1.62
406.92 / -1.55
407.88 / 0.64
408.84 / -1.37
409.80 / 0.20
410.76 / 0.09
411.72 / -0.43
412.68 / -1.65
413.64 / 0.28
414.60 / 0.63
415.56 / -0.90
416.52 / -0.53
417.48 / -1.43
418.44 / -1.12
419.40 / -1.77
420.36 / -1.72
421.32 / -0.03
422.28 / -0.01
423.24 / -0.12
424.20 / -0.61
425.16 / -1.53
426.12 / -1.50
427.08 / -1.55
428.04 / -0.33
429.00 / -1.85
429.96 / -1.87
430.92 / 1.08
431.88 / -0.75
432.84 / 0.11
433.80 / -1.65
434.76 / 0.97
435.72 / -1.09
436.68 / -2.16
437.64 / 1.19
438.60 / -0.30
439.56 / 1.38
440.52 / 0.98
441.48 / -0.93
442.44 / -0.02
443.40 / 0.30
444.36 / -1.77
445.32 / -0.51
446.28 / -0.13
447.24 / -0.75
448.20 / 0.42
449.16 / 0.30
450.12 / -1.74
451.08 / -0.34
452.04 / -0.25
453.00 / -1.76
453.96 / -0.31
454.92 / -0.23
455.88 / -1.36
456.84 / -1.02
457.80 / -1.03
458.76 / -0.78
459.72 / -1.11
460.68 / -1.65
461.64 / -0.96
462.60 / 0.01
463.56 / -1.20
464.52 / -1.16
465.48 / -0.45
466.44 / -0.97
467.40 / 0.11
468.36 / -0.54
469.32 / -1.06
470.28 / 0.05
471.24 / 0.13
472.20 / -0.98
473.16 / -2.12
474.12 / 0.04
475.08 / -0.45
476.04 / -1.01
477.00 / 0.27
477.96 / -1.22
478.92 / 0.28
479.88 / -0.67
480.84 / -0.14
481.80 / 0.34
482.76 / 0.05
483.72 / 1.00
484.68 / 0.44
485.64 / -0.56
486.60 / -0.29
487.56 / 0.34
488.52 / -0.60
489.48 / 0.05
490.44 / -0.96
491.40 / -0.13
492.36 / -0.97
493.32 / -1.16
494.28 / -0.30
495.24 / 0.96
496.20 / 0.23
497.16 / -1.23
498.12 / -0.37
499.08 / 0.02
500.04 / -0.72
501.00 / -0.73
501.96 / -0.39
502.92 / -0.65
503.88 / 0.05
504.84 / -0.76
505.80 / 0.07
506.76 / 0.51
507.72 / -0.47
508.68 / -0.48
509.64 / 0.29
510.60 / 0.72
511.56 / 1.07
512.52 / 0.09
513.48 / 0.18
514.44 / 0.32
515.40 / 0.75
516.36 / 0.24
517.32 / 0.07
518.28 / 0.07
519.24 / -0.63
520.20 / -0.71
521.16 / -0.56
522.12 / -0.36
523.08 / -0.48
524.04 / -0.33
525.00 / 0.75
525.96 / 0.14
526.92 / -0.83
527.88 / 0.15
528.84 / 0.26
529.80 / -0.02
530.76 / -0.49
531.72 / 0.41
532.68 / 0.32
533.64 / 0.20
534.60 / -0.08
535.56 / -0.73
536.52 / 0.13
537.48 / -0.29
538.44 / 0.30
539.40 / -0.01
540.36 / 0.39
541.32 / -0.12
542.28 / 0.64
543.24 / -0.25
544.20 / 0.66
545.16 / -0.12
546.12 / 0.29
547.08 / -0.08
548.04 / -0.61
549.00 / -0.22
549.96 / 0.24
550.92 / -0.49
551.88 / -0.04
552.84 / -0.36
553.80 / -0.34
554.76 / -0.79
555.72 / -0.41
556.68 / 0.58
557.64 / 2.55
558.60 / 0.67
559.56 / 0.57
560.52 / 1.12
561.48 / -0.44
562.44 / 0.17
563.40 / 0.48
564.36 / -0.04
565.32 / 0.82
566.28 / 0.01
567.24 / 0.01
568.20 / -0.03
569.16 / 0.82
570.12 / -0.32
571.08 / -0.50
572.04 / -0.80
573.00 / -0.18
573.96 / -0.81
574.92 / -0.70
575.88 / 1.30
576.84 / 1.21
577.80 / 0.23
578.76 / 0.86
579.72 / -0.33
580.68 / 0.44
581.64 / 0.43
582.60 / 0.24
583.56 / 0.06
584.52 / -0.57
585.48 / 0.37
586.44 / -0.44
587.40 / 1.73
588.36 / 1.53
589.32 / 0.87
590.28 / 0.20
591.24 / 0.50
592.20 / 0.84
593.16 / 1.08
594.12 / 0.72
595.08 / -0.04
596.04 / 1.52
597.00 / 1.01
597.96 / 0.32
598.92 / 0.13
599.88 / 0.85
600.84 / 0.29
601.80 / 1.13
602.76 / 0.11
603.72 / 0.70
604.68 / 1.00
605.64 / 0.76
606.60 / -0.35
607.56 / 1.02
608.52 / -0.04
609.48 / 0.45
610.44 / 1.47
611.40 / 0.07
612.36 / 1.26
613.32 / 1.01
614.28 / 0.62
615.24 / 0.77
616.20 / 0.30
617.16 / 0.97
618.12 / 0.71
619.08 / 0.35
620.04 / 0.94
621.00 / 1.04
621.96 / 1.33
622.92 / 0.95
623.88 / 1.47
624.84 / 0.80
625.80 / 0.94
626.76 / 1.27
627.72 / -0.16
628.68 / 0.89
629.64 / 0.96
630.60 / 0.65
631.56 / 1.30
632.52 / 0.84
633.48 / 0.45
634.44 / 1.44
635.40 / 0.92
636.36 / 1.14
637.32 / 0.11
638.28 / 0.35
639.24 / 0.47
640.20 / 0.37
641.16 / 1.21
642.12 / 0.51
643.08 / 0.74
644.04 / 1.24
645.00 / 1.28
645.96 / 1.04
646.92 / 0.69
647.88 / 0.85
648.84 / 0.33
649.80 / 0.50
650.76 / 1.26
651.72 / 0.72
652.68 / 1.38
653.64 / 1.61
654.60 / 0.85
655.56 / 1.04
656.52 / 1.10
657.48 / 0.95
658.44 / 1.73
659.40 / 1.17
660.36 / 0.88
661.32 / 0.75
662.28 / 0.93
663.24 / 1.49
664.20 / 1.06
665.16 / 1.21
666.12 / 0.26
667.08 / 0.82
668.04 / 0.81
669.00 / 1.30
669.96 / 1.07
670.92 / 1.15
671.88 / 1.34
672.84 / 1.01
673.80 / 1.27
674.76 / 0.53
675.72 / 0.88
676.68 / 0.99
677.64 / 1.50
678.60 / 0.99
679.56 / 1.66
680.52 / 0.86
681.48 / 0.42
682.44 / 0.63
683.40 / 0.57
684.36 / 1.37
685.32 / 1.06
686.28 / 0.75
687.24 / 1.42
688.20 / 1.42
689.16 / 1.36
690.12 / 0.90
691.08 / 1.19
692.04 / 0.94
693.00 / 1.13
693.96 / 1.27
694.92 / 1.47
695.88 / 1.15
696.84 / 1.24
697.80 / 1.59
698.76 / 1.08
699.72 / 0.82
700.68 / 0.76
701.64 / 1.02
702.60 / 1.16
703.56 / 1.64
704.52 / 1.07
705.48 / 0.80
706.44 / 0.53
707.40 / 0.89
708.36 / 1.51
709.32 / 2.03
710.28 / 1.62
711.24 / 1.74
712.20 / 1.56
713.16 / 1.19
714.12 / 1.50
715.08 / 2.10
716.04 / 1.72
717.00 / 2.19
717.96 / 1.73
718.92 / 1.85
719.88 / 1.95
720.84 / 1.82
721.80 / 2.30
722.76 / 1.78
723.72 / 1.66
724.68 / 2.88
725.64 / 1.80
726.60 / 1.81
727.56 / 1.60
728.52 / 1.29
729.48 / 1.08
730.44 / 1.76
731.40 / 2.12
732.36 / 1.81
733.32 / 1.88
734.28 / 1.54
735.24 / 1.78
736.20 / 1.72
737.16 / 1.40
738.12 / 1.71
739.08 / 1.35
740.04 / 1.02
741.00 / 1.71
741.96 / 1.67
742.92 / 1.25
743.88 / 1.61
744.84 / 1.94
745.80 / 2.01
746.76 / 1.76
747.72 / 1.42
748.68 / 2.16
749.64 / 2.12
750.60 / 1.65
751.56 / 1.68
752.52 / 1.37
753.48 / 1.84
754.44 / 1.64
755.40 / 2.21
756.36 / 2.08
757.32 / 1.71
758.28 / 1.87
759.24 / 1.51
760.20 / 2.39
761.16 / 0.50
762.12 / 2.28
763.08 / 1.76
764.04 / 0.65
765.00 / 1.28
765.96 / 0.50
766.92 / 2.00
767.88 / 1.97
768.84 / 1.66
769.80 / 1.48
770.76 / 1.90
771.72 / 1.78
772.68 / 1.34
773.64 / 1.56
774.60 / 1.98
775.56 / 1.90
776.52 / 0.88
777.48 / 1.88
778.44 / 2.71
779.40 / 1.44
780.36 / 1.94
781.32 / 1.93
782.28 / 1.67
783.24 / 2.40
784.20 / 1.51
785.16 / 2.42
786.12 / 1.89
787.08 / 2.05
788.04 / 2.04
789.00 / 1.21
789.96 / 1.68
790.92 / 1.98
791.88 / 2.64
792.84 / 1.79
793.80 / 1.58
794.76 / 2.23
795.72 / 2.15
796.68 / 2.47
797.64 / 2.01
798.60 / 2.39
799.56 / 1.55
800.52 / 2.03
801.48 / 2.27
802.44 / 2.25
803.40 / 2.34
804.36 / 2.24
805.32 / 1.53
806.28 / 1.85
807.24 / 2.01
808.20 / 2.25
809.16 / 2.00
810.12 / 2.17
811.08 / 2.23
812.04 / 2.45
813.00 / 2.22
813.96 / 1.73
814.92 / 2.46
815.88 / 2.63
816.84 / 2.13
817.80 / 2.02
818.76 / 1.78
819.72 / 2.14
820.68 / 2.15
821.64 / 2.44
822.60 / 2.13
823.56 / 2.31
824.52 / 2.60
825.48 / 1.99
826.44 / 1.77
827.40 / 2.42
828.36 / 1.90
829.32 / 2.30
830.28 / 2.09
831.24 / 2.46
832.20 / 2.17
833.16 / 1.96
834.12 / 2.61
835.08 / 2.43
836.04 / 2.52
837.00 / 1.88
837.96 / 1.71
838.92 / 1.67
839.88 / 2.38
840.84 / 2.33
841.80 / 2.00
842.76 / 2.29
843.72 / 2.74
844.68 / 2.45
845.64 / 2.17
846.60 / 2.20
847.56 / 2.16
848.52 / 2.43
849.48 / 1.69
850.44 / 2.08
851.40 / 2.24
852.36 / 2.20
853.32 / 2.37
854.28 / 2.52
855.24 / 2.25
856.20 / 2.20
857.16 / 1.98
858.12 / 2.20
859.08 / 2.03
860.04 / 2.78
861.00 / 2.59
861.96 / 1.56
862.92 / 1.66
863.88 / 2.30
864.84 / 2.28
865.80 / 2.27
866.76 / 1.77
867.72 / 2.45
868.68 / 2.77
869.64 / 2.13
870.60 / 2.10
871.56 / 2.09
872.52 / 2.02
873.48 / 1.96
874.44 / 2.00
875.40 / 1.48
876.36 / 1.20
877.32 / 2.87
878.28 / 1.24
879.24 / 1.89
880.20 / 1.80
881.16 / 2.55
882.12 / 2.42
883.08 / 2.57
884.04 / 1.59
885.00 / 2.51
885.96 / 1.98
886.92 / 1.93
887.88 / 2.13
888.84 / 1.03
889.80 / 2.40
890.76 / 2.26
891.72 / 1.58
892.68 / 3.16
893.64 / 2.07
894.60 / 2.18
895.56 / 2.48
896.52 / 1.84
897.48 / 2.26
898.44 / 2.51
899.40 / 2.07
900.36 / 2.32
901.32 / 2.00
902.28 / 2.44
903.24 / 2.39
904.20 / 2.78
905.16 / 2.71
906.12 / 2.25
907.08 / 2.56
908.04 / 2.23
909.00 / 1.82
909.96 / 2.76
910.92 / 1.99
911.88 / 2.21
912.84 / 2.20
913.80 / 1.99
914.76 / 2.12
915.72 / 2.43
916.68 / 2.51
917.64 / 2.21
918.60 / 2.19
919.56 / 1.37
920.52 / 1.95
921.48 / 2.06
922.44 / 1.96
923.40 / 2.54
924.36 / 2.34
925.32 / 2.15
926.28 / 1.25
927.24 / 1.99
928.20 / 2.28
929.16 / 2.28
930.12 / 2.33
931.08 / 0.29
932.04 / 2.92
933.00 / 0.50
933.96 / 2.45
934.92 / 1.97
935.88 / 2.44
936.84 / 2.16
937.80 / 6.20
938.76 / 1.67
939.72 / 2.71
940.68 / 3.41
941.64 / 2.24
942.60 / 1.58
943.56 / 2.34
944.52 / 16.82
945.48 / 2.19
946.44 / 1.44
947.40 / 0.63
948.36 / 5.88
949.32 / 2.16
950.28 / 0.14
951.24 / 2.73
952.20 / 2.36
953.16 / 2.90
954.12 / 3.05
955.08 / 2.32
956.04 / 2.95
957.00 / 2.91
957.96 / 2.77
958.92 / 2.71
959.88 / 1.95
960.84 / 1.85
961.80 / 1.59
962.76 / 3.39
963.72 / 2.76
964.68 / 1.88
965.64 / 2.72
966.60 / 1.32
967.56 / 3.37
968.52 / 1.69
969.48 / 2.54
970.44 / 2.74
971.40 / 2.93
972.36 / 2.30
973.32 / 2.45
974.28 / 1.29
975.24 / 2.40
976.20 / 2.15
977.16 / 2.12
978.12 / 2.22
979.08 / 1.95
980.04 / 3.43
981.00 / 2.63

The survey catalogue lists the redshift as 0.78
